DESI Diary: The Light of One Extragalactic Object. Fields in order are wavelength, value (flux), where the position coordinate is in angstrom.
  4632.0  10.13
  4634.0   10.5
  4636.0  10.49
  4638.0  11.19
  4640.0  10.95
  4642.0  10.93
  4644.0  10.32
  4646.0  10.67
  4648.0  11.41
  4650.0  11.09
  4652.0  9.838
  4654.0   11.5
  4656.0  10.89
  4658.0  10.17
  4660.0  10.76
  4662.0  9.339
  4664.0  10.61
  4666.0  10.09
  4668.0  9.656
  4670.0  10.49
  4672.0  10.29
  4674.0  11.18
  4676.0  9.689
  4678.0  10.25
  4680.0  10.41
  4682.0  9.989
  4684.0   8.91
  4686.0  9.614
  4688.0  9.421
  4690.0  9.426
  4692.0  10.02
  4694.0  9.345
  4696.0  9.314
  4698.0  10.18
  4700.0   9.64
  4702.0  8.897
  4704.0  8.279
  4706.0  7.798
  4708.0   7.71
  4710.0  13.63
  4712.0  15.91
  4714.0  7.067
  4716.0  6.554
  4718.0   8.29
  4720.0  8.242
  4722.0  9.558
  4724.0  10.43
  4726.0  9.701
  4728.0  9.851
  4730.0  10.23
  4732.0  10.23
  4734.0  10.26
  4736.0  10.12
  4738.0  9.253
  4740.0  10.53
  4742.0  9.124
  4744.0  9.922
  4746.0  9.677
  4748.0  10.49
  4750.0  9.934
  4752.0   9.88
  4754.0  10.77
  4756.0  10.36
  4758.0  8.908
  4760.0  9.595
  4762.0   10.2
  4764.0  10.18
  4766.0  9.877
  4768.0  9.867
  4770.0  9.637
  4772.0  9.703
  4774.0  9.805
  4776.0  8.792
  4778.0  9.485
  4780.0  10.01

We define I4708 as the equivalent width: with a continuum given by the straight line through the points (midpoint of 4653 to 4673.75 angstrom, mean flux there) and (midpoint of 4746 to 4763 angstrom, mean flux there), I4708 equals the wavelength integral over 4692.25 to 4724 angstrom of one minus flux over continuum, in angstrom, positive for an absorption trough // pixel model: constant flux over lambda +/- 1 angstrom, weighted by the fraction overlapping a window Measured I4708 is 2.5 angstrom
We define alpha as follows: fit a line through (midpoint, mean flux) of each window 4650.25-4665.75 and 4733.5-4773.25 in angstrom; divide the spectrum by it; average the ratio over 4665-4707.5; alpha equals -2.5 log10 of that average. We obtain 0.07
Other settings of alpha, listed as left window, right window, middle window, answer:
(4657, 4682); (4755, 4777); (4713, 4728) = 0.15 mag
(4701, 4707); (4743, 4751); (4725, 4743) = -0.05 mag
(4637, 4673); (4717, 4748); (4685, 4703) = 0.07 mag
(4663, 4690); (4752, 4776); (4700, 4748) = 0.03 mag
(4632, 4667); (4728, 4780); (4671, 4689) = 0.05 mag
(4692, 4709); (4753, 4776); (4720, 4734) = -0.06 mag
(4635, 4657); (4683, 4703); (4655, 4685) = 0.00 mag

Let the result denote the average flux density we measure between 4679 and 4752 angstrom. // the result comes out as 9.67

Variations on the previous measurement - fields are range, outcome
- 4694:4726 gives 9.44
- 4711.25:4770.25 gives 9.8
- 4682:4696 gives 9.48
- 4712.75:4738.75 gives 9.28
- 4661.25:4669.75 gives 9.99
